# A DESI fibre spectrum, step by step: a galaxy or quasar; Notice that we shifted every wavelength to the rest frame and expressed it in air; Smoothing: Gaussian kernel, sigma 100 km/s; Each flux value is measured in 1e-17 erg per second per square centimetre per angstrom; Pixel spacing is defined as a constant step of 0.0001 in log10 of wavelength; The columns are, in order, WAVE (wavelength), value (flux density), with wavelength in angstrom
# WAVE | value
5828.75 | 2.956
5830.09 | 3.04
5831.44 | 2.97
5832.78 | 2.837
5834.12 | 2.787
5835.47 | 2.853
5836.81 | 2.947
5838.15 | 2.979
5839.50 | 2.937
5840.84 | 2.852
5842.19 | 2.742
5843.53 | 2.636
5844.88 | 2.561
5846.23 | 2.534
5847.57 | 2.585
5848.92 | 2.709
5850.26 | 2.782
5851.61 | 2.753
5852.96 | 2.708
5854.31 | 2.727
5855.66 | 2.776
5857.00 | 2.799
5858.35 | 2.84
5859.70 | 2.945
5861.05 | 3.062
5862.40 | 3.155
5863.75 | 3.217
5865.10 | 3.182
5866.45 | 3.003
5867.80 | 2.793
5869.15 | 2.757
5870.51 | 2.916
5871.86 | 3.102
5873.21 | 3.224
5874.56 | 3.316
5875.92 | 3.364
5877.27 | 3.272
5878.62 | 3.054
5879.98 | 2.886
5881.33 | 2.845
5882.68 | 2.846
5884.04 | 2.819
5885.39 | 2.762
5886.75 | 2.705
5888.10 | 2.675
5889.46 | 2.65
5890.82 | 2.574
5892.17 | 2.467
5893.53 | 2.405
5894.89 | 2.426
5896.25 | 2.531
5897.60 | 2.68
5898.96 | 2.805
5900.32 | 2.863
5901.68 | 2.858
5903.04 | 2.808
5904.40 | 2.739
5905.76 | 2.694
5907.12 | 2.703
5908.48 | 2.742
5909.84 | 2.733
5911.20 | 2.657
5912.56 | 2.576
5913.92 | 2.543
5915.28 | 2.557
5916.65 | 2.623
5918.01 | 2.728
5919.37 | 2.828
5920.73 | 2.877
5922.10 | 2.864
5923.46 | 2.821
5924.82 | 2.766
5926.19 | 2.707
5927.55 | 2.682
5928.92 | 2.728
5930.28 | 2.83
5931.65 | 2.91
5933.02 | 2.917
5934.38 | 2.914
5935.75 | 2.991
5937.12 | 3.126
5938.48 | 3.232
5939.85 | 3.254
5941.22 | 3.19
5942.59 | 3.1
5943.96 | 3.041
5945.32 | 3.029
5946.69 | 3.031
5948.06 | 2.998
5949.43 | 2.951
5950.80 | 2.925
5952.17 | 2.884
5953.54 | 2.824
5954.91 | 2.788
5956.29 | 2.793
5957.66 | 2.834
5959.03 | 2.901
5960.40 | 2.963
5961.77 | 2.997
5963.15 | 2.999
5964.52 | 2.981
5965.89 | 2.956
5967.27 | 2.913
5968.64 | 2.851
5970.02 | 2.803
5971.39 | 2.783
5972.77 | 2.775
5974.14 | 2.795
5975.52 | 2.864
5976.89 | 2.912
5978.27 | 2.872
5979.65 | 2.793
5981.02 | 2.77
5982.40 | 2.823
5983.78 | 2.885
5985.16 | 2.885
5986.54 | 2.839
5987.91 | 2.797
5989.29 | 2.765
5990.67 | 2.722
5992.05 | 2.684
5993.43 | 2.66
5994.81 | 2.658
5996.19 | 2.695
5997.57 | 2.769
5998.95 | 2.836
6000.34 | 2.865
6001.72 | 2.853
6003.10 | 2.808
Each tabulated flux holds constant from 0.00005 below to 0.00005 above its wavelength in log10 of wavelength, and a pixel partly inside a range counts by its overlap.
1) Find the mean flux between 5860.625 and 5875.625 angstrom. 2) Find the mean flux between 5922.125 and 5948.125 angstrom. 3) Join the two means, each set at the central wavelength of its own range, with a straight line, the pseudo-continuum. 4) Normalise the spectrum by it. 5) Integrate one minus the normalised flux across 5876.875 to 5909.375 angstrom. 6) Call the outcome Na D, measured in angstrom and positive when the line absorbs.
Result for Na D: 3.1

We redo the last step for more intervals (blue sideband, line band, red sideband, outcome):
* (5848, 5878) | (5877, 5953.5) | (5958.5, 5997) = 2.38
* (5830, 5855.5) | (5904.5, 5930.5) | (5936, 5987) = 1.41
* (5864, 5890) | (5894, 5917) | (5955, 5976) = 2.02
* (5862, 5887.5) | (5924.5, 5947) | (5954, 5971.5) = -0.33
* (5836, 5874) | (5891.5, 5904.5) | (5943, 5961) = 1.07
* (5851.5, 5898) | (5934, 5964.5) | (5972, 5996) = -1.89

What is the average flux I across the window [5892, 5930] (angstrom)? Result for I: 2.7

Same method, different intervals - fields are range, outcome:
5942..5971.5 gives 2.93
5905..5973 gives 2.87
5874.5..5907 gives 2.78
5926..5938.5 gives 2.89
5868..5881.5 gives 3.07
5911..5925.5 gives 2.72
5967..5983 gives 2.83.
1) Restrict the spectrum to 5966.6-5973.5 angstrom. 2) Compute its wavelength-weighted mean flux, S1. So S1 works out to 2.83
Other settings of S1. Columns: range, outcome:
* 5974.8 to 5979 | 2.88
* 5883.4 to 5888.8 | 2.74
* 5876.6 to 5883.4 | 2.98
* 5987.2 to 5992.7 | 2.75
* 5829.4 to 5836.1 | 2.9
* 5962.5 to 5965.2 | 2.99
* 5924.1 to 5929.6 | 2.72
